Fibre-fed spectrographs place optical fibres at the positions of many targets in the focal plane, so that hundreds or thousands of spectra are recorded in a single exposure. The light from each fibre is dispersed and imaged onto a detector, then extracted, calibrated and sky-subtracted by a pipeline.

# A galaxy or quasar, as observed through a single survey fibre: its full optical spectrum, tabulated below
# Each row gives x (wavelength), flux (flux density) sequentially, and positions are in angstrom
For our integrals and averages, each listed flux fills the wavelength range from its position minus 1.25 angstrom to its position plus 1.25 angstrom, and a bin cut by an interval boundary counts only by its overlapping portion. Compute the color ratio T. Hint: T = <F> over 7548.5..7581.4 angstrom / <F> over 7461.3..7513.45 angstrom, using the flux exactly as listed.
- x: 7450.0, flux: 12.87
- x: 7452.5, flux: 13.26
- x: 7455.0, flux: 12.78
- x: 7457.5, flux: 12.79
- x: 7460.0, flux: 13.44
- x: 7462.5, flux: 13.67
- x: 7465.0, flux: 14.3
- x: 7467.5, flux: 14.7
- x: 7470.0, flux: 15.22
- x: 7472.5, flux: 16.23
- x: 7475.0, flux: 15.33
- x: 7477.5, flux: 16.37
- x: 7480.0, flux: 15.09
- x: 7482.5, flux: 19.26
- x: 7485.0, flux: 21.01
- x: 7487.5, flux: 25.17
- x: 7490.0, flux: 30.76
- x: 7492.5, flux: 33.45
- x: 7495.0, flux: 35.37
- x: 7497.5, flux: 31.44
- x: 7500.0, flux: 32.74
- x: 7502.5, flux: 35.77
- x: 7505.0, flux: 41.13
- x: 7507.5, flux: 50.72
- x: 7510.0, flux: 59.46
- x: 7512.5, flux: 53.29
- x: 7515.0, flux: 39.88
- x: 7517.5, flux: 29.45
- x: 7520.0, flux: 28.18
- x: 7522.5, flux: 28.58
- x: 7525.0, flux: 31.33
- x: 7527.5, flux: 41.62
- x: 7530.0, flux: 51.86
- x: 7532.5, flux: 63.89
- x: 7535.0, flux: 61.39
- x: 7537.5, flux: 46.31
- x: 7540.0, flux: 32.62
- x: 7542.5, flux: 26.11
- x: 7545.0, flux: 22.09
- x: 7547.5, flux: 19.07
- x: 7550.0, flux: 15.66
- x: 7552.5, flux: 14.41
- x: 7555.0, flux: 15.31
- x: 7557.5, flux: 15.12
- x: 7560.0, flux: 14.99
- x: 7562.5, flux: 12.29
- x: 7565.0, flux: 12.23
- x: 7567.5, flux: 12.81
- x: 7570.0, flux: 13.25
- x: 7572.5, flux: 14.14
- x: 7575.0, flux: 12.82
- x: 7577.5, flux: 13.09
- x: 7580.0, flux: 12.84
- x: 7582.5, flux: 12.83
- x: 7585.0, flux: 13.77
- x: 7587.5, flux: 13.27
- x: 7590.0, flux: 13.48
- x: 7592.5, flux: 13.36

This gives 0.5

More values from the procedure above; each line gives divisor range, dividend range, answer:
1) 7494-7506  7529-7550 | 1.10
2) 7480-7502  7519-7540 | 1.55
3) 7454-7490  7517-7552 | 2.12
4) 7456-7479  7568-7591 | 0.90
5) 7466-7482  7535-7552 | 1.85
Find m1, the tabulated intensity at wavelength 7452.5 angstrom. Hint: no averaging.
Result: 13.26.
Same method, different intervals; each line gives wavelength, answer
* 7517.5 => 29.45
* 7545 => 22.09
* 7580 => 12.84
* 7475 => 15.33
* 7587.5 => 13.27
